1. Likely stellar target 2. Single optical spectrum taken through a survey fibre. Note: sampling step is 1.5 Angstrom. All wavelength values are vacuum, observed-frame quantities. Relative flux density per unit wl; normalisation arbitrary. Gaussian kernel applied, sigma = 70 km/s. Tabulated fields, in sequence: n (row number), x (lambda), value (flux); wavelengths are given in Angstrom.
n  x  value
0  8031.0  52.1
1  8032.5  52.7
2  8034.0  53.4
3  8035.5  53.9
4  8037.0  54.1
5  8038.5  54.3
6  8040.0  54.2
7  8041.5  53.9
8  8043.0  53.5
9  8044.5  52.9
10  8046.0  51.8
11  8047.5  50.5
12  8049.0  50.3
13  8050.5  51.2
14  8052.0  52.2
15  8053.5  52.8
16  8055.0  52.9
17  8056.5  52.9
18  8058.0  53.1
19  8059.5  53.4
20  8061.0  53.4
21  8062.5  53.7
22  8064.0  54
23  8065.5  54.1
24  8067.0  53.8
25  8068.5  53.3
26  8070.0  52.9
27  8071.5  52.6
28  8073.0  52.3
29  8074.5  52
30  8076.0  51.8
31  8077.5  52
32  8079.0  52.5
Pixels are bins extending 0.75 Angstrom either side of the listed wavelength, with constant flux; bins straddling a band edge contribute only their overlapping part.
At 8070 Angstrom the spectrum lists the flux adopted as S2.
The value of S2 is 52.9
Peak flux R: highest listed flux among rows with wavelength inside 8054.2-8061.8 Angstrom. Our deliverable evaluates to 53.4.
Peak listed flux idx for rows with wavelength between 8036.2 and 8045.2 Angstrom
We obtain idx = 54.3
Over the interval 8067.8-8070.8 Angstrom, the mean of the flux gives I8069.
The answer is 53.1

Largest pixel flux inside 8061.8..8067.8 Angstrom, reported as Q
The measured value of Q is 54.1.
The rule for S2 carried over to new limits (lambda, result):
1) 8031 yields 52.1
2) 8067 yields 53.8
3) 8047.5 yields 50.5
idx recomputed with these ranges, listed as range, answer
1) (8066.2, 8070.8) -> 53.8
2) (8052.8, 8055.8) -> 52.9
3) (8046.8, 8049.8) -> 50.5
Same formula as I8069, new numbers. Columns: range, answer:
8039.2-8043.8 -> 53.9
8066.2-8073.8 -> 53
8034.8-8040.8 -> 54.1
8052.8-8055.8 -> 52.9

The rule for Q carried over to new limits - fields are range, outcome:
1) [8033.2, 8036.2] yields 53.9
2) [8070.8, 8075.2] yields 52.6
